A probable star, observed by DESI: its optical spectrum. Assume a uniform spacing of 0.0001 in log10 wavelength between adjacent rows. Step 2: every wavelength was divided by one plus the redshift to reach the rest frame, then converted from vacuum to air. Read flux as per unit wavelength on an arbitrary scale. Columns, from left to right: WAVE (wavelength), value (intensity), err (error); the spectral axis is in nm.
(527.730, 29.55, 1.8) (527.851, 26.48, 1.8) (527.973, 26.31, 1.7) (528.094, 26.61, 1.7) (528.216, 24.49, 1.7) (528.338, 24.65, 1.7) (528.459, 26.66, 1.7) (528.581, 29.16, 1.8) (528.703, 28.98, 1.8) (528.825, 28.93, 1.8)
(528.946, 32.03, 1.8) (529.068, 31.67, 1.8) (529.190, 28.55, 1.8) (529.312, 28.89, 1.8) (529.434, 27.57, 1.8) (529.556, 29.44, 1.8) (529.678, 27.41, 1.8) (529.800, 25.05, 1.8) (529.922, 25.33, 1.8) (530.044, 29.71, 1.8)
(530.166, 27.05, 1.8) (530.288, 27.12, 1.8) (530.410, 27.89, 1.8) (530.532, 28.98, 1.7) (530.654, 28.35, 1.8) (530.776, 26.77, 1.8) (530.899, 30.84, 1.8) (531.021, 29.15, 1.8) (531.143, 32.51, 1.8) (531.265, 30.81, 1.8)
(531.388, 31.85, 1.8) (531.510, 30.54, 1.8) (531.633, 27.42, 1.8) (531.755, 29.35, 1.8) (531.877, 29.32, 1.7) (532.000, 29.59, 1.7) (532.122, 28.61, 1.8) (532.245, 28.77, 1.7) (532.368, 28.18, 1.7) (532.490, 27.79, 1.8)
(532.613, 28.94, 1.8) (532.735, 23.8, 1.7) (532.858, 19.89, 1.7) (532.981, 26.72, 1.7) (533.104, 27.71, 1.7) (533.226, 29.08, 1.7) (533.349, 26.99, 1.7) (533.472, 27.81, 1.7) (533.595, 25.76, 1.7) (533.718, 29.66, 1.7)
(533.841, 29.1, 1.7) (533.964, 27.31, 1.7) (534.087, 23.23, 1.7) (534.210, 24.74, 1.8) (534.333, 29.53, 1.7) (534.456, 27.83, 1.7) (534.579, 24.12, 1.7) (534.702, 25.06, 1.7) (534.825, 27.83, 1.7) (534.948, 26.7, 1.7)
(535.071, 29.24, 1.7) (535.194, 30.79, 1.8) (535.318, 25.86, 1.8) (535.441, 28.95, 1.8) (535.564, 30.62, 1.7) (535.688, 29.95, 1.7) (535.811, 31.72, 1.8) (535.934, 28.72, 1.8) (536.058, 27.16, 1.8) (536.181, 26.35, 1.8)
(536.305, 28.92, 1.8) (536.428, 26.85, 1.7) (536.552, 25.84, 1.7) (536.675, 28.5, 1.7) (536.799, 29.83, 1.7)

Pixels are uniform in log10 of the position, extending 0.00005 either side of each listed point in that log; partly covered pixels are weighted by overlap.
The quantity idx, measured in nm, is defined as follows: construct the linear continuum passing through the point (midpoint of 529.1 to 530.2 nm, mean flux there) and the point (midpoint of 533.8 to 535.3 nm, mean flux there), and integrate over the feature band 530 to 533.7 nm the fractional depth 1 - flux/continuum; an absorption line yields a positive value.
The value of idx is -0.11 nm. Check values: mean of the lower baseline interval 27.8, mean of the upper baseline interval 27.1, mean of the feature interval 28.3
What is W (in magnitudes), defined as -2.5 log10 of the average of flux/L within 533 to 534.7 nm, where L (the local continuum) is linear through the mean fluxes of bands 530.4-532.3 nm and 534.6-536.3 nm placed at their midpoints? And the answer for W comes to 0.07 mag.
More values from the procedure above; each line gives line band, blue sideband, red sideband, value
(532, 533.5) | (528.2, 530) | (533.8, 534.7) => -0.01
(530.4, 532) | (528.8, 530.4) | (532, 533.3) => -0.07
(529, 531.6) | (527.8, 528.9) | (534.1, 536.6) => -0.06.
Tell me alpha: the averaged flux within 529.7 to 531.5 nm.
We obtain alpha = 28.7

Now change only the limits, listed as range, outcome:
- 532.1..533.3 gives 26.9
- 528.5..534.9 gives 28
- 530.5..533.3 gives 28.5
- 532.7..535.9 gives 27.4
